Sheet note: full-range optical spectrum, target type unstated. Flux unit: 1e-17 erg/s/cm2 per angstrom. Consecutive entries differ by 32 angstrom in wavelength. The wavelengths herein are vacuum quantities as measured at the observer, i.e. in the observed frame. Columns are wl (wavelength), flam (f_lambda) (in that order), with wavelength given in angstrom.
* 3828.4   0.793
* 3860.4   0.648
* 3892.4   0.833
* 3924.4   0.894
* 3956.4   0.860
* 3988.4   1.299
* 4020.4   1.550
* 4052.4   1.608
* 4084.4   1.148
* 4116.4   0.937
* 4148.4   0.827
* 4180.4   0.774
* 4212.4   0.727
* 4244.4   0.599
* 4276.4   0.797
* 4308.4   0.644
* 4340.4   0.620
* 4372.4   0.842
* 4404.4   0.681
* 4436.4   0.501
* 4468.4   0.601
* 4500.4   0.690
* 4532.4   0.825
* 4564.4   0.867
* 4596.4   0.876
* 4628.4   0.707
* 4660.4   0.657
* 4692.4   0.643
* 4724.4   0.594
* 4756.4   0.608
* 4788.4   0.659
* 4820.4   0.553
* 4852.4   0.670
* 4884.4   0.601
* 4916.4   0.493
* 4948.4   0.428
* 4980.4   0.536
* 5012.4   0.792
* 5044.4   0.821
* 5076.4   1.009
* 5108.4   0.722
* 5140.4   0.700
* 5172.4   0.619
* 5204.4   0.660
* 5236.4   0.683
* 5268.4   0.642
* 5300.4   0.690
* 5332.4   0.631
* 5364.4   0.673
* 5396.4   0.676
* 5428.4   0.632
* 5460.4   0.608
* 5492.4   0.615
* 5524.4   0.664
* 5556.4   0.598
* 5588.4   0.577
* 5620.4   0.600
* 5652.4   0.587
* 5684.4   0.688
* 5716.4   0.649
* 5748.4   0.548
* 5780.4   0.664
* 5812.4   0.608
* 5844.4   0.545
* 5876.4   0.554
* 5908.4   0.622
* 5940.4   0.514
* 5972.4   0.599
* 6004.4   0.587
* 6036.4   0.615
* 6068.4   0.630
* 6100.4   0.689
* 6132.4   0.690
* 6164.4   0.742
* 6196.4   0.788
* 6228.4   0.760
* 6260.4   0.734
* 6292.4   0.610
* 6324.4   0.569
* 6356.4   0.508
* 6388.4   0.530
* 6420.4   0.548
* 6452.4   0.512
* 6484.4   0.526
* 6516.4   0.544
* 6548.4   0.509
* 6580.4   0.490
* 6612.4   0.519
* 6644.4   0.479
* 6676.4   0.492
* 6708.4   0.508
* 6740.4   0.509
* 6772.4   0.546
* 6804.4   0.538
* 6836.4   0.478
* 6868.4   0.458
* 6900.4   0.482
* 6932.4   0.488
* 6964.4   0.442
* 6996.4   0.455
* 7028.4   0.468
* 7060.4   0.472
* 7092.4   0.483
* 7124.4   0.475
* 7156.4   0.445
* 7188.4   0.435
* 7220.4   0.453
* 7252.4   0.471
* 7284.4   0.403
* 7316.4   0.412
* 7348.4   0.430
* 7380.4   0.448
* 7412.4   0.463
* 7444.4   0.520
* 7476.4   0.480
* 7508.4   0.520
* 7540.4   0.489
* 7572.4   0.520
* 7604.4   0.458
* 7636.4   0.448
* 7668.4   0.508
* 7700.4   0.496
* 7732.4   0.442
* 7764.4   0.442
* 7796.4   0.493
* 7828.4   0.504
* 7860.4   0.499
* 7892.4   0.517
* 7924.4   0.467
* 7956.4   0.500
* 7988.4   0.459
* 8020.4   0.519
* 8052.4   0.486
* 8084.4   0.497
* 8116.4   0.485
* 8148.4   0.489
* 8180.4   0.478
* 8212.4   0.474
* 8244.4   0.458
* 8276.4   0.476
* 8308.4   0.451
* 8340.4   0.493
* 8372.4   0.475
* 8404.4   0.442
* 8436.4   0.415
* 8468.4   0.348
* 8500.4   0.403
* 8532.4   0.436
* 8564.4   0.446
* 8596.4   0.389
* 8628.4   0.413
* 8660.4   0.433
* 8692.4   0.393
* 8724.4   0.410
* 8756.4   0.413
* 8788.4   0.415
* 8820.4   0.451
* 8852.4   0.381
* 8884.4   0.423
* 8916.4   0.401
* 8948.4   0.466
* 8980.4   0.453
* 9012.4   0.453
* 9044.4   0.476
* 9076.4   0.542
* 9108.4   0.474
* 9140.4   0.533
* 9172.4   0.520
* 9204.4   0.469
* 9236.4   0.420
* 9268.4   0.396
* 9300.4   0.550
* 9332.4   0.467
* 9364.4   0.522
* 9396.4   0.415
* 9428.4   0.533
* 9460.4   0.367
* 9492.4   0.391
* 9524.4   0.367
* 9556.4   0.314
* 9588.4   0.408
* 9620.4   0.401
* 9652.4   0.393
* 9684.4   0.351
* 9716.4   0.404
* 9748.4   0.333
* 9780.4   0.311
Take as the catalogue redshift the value 2.272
